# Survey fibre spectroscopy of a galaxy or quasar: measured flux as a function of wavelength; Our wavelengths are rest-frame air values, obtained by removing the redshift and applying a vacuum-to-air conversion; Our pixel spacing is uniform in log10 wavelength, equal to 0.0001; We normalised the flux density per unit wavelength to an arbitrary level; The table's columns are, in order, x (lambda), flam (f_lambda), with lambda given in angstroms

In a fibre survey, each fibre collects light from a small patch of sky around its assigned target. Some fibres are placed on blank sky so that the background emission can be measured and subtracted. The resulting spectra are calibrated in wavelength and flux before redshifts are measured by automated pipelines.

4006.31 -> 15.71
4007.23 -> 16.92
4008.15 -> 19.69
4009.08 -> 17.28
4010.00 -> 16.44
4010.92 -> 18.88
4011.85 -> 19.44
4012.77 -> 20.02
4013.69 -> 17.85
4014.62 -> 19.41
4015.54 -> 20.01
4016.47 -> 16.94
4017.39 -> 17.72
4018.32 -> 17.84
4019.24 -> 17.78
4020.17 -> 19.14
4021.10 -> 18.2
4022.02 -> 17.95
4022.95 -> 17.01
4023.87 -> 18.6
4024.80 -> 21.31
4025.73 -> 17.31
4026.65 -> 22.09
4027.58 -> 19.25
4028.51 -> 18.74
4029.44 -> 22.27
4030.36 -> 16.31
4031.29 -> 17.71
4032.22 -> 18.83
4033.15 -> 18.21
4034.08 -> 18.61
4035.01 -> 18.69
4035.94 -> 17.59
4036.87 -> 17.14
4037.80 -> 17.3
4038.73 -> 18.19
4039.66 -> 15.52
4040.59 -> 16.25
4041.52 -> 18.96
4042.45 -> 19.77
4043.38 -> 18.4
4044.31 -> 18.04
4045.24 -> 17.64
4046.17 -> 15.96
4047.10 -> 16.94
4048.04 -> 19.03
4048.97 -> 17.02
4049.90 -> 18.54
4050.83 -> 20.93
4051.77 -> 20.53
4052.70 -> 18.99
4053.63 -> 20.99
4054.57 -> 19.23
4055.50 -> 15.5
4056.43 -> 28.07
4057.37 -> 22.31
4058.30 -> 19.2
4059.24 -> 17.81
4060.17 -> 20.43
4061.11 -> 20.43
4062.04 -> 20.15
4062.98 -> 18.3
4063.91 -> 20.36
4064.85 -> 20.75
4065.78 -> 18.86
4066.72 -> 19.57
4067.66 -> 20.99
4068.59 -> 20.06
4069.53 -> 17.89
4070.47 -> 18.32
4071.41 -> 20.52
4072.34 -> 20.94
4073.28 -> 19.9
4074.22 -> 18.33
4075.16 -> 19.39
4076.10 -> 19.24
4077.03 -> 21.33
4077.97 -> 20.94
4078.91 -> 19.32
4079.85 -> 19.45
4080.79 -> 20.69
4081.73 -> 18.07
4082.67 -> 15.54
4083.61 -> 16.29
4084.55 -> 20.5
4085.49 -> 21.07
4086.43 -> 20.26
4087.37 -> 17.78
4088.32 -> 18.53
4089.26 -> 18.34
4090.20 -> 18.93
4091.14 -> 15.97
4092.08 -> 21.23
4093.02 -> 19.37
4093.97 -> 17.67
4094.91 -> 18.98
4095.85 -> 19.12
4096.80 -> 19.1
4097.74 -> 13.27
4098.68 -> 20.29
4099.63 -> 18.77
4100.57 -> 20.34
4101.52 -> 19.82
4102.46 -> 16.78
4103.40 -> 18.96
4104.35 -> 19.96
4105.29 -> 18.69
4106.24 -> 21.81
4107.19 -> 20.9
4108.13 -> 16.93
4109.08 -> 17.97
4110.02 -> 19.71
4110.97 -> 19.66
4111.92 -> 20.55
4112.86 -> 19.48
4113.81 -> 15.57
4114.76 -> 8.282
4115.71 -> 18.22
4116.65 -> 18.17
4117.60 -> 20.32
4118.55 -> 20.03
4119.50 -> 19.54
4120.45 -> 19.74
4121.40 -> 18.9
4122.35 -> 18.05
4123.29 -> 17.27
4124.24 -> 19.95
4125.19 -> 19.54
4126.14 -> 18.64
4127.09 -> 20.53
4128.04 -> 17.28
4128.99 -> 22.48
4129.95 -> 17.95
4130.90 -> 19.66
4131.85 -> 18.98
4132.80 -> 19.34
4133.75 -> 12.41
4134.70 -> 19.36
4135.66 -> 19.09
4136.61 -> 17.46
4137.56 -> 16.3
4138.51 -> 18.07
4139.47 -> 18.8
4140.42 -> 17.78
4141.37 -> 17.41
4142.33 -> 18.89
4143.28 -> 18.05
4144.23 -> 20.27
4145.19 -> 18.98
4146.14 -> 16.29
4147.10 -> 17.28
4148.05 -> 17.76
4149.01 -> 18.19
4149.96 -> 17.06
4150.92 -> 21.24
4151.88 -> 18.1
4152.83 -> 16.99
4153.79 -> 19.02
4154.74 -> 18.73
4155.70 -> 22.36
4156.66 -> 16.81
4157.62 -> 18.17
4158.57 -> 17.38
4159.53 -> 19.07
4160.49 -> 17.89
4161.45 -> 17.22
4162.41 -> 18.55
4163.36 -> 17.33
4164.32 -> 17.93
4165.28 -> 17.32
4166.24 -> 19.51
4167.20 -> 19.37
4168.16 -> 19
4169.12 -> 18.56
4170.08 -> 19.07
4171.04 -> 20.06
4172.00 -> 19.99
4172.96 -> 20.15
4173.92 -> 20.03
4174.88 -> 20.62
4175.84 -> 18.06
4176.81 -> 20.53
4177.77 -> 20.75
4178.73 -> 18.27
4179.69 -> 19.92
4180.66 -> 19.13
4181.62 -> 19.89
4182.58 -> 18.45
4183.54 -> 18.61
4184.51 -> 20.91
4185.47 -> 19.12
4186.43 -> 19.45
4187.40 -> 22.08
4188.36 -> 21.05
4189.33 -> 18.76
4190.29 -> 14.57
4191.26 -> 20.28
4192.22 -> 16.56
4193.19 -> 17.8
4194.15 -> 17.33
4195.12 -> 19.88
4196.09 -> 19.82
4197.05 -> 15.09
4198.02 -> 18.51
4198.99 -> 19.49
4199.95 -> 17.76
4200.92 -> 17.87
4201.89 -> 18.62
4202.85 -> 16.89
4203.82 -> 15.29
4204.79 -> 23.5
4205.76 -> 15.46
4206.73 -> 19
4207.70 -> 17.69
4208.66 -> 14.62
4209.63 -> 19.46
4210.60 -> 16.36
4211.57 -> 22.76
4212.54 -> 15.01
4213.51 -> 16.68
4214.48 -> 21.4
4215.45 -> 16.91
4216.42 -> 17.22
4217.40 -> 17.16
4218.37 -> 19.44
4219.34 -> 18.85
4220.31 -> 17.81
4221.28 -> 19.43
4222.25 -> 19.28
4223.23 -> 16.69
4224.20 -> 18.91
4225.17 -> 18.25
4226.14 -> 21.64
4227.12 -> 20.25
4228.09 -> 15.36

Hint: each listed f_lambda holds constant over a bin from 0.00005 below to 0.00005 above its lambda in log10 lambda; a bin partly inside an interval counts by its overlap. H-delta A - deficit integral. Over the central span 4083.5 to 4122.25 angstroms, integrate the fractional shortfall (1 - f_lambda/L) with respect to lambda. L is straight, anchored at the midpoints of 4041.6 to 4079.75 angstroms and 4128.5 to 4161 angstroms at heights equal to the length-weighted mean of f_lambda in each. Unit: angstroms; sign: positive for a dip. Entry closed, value 0.5 angstroms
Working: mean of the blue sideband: 19.5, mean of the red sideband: 18.3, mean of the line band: 18.7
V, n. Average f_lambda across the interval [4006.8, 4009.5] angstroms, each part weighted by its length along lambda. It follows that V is 18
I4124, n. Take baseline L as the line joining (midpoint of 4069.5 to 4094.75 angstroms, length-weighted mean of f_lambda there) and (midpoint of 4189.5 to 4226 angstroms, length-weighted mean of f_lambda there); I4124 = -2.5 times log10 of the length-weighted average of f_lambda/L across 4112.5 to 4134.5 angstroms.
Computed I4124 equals 0.03 mag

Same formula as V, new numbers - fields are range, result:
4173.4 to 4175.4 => 20.3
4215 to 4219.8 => 17.9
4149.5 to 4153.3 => 18.3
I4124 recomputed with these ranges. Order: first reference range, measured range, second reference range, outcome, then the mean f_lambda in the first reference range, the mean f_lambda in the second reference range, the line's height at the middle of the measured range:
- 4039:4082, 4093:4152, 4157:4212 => 0.03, 19.3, 18.7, 19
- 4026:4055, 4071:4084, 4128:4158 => -0.05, 18.5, 18.3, 18.4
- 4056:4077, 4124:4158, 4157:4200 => 0.05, 20.1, 18.9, 19.3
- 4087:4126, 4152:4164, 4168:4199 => 0.04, 18.6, 19.1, 19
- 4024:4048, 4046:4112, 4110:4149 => -0.06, 18.3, 18.3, 18.3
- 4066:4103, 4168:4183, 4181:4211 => -0.06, 19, 18.4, 18.5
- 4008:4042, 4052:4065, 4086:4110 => -0.09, 18.4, 18.8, 18.6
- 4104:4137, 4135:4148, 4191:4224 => 0.03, 18.6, 18.1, 18.5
